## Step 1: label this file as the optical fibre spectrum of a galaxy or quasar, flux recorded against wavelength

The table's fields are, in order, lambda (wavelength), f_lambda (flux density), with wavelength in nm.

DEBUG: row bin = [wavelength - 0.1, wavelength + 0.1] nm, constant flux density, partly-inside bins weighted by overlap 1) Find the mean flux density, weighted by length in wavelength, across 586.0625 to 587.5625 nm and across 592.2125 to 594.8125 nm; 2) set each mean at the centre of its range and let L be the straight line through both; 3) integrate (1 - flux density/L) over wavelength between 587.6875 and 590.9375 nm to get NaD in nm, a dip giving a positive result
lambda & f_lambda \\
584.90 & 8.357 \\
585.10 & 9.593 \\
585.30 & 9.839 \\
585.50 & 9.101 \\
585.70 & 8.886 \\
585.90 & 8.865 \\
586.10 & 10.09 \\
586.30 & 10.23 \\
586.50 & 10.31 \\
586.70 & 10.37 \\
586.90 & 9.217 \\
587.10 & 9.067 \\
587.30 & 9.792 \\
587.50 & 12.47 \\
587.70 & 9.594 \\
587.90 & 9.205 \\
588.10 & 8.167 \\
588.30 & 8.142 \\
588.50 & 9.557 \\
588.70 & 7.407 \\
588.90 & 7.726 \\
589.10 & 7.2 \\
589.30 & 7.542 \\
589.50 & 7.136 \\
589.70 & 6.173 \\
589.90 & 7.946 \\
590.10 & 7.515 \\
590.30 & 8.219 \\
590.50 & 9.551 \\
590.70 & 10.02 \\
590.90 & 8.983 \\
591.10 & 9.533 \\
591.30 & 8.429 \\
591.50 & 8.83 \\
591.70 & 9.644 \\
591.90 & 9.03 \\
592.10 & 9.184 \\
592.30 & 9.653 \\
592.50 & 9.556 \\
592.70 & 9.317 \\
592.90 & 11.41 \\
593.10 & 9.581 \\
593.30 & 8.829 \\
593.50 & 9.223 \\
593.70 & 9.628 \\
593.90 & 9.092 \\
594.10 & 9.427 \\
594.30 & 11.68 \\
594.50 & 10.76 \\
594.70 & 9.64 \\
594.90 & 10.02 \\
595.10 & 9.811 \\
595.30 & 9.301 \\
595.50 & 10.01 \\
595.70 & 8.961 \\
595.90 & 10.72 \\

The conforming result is 0.60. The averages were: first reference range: 10.1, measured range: 8.19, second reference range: 9.83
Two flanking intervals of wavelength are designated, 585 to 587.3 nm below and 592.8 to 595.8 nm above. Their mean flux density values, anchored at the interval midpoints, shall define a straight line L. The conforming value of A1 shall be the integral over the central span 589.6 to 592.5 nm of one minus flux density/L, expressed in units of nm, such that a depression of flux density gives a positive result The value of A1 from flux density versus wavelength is 0.28 nm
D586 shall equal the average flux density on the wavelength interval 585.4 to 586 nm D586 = 8.95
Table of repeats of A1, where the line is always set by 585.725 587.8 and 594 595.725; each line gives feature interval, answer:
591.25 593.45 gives 0.12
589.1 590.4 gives 0.33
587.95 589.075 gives 0.20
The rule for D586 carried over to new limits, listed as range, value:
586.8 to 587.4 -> 9.36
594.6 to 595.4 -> 9.69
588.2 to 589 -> 8.21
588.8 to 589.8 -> 7.16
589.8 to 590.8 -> 8.65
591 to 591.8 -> 9.11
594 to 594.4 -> 10.6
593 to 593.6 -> 9.21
